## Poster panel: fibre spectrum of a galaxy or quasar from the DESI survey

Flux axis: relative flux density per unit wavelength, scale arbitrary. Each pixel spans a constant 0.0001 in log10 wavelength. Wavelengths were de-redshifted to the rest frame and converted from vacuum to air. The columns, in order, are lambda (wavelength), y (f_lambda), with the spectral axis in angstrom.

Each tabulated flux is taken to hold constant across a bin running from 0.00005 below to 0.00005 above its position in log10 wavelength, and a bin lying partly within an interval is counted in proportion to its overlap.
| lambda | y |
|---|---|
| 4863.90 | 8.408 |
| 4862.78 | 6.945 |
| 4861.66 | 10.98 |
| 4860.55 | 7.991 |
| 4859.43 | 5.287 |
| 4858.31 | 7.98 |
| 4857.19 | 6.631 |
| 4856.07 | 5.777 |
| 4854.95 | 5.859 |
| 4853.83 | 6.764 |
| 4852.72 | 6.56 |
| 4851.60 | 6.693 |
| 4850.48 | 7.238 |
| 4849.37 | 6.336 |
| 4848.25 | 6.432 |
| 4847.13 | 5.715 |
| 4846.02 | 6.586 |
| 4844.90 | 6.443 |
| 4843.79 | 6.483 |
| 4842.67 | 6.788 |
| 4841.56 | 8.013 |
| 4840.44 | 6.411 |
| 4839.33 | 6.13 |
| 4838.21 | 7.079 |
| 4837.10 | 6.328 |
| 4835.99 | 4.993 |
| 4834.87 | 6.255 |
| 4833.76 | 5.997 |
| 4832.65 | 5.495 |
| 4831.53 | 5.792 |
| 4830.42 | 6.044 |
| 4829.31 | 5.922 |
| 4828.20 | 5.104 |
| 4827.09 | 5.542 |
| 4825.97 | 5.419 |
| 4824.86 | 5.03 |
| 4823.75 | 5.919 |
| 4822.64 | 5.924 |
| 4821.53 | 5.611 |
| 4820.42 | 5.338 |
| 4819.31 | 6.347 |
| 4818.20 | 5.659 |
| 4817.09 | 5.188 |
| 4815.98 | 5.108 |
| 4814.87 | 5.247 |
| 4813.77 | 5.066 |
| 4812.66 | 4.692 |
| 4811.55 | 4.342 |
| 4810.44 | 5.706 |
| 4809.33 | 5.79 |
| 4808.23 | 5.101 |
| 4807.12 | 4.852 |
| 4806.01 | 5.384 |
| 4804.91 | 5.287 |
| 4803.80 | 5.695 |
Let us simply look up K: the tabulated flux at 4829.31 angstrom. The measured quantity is 5.922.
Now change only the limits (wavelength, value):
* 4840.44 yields 6.411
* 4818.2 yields 5.659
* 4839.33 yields 6.13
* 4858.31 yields 7.98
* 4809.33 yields 5.79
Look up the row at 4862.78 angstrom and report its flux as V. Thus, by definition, 6.945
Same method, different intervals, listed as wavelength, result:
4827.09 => 5.542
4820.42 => 5.338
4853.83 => 6.764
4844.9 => 6.443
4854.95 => 5.859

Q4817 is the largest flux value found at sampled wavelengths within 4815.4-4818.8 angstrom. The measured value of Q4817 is 5.659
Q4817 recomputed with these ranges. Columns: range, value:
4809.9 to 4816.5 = 5.706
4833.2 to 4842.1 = 8.013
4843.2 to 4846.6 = 6.586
